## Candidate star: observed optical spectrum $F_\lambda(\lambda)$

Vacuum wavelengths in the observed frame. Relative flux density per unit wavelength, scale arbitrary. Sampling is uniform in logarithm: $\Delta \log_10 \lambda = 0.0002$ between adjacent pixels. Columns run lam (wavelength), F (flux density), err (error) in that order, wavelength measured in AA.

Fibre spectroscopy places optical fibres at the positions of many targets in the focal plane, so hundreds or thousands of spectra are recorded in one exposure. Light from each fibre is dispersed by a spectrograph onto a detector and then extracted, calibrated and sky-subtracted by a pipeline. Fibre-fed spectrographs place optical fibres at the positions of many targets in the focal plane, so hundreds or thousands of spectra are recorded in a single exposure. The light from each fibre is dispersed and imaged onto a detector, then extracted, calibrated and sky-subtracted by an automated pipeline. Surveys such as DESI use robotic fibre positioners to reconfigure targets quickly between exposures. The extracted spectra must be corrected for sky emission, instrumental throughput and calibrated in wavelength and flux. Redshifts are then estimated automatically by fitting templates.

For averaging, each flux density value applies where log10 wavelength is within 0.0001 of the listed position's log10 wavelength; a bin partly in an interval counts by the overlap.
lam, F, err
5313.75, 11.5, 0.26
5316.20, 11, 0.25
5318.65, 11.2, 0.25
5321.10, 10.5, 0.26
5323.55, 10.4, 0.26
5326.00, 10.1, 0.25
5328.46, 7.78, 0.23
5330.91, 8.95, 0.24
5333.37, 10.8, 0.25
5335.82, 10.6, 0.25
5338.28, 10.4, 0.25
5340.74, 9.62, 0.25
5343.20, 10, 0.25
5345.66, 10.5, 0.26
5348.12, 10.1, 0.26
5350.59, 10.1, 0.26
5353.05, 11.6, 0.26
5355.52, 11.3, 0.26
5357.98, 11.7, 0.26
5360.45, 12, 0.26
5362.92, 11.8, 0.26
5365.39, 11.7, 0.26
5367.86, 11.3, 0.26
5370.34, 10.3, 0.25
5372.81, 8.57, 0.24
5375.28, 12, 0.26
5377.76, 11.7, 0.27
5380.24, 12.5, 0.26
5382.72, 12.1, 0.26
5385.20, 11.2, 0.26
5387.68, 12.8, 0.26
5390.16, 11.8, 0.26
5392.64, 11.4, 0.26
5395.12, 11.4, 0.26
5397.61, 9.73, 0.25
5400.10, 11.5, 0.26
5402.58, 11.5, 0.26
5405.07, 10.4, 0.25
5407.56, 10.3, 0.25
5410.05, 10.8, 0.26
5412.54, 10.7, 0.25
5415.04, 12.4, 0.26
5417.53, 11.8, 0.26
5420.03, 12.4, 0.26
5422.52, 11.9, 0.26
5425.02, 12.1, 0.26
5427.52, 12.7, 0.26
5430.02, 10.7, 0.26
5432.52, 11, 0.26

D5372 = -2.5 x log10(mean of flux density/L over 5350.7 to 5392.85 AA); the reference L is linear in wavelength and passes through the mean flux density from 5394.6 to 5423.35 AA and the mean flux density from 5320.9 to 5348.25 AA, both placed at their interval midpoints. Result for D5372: -0.088 mag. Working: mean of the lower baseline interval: 9.96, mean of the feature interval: 11.5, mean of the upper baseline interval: 11.2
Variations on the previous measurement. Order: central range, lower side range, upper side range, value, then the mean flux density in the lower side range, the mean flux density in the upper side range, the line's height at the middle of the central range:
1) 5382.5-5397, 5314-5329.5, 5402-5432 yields -0.053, 10.3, 11.5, 11.1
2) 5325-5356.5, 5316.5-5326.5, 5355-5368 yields 0.103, 10.6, 11.7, 11.1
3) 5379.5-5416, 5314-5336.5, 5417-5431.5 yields 0.010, 10.2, 11.9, 11.5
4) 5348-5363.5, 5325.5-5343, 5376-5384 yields -0.043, 9.75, 12.1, 10.8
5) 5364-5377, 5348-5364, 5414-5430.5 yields 0.063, 11.3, 12.1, 11.5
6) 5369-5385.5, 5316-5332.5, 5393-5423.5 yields -0.042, 9.94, 11.2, 10.8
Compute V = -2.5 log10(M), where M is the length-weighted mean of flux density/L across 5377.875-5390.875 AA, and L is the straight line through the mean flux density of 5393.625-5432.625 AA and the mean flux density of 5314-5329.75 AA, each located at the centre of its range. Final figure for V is -0.10 mag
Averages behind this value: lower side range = 10.2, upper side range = 11.3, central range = 12.1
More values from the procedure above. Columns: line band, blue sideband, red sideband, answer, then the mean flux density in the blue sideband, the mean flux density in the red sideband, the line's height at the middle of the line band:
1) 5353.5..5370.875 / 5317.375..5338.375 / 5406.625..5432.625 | -0.09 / 10.1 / 11.6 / 10.6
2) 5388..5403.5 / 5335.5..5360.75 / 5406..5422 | -0.01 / 10.7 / 11.4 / 11.2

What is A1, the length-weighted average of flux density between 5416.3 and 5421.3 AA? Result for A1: 12.1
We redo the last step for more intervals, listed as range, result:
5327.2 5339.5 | 9.71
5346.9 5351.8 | 10.1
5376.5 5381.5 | 12.1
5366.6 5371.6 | 10.8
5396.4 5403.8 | 10.9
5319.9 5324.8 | 10.5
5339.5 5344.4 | 9.81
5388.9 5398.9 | 11.1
